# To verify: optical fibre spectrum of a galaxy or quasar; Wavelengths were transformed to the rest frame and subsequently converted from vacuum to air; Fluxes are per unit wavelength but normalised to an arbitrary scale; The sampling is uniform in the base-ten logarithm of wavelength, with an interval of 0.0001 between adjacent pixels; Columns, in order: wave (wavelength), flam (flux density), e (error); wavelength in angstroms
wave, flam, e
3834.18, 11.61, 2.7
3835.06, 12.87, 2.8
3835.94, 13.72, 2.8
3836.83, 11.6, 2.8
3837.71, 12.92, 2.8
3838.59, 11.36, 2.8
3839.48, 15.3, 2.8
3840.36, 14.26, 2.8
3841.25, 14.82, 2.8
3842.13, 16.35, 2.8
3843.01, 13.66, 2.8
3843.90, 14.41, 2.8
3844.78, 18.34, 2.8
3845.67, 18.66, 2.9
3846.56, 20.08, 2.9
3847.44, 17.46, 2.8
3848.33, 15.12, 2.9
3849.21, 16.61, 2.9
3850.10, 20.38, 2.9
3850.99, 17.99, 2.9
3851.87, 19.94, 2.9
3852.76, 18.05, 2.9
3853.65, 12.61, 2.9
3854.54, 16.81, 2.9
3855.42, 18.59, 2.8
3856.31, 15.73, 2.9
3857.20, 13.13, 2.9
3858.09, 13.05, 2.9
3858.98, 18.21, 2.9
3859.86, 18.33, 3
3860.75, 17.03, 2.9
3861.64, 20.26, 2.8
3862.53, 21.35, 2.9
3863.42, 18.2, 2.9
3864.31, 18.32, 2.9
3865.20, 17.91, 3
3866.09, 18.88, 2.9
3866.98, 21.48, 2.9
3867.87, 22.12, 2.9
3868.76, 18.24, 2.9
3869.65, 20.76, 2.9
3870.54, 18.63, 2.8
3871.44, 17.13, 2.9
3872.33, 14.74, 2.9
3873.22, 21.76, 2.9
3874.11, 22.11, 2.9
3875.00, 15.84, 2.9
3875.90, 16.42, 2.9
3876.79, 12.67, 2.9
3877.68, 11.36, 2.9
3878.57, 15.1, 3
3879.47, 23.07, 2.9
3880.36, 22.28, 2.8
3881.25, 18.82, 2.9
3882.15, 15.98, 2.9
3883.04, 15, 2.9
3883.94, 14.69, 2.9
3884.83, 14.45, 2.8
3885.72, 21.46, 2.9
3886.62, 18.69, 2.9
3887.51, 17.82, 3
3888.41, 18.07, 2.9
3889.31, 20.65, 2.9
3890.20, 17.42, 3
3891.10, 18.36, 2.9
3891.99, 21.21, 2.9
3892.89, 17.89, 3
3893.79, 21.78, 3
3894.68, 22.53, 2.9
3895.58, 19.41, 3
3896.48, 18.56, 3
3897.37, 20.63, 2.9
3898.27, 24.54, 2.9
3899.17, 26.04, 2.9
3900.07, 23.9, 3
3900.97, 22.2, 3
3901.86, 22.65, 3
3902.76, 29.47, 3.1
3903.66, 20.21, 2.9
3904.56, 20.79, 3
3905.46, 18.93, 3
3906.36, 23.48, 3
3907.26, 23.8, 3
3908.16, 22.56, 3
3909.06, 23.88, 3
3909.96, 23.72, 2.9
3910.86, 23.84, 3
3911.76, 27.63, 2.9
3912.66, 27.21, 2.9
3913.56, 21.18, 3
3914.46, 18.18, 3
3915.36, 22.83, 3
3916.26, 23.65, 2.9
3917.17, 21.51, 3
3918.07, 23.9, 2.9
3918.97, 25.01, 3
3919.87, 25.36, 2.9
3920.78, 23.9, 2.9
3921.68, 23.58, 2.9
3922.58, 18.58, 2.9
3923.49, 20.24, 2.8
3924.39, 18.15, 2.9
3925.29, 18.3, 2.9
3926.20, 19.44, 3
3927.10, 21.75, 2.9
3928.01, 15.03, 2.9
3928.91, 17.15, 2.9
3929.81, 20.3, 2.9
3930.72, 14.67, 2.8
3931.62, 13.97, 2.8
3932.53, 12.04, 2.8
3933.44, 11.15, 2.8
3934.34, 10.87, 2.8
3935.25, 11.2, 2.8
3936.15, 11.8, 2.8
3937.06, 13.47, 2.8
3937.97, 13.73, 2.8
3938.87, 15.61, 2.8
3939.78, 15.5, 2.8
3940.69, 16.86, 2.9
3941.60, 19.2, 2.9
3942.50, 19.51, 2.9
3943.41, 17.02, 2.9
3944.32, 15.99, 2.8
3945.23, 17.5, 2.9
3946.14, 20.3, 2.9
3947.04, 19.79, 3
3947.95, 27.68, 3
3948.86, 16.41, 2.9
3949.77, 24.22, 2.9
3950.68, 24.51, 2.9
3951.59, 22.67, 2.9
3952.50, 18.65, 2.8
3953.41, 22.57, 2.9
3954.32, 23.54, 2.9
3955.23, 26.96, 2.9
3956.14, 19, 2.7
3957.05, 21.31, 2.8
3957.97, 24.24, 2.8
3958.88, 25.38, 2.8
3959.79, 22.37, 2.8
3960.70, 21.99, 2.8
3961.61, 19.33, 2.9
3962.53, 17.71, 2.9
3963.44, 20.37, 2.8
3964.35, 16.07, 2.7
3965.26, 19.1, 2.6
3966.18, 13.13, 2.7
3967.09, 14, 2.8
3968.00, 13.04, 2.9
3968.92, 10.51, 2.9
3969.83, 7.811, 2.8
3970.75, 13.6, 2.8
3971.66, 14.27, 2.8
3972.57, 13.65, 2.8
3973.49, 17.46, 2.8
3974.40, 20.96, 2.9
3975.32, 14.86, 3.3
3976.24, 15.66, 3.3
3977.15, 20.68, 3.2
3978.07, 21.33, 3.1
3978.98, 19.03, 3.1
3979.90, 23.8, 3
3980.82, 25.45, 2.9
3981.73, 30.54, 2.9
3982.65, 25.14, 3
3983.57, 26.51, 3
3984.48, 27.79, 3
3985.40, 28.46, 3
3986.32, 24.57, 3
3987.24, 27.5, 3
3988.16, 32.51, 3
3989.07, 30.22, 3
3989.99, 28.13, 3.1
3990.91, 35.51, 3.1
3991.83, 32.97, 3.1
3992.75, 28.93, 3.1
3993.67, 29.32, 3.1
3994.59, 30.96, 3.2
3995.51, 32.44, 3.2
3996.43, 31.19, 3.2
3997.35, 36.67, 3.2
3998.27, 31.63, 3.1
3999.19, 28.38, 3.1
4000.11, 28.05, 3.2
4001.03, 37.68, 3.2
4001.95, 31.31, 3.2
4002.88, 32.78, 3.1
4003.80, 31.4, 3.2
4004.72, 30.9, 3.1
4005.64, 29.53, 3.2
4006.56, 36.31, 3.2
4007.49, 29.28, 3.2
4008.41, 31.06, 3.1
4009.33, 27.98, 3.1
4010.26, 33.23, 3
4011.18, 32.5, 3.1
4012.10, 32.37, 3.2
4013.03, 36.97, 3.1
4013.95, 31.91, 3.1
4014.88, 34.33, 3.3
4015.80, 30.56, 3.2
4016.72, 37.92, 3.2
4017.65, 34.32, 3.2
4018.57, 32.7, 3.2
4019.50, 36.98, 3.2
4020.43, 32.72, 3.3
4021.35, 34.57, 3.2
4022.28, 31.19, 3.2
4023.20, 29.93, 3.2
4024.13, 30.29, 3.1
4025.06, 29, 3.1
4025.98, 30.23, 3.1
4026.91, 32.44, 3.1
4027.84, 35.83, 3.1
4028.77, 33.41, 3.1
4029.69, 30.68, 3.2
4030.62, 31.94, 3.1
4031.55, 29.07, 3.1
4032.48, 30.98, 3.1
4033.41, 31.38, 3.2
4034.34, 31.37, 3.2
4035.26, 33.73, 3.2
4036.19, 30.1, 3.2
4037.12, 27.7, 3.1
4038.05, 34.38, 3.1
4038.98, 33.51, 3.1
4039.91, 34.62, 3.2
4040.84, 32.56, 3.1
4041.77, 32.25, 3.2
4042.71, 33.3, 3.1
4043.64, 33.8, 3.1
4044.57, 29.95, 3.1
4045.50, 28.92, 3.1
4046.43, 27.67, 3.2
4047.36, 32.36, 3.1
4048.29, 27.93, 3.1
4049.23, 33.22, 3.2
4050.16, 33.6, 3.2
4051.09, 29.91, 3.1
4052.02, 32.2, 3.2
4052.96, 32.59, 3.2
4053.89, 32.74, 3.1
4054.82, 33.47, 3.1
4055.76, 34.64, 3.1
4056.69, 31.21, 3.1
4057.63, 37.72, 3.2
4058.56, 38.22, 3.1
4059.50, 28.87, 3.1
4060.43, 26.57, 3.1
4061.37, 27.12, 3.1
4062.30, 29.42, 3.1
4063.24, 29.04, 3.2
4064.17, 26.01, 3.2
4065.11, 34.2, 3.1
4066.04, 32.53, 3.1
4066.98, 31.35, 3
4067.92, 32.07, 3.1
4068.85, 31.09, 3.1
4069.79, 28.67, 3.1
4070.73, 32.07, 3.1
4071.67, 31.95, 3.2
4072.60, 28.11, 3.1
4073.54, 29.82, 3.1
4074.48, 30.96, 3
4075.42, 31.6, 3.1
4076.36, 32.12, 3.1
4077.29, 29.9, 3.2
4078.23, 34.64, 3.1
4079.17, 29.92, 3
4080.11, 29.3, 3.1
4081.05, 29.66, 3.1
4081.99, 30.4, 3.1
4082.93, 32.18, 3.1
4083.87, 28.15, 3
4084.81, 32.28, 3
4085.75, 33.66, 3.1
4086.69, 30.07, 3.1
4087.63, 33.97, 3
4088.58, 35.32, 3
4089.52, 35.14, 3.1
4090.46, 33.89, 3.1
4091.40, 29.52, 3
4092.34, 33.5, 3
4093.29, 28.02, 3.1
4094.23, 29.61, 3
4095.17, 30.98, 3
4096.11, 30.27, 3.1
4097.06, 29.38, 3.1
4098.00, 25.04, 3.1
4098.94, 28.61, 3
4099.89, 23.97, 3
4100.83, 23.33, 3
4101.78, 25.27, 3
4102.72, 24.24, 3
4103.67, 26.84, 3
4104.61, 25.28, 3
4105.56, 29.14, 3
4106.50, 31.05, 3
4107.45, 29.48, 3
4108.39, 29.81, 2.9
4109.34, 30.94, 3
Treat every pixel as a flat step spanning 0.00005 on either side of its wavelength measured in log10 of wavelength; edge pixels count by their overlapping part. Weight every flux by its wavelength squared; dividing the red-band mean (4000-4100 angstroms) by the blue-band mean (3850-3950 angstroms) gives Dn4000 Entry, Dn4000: 1.8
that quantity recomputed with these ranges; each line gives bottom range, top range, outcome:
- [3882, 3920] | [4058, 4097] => 1.58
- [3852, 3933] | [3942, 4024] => 1.37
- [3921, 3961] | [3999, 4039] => 1.78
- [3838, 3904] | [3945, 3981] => 1.10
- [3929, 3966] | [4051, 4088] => 1.79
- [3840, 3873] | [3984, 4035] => 1.95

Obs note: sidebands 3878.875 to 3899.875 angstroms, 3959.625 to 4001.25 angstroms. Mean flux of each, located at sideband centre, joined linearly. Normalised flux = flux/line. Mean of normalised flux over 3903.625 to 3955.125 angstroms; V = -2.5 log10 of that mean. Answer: 0.08 mag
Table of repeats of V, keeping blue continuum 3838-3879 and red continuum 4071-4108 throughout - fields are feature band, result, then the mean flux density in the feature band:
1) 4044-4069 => -0.12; 31.3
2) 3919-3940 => 0.23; 16.9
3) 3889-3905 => -0.12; 21.6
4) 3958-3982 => 0.27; 18.2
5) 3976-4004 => -0.17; 28.7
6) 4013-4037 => -0.22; 32.3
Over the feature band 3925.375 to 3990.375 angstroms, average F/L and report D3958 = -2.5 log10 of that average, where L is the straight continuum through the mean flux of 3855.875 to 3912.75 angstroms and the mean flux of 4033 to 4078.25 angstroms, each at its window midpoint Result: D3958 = 0.268 mag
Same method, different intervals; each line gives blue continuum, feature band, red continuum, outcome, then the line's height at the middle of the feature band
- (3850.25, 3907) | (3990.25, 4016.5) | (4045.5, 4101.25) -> -0.20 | 26.6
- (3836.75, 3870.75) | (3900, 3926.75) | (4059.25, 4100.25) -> -0.10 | 20.7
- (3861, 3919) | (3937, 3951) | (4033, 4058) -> 0.29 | 24.4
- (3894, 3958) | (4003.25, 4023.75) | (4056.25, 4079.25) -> -0.21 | 26.9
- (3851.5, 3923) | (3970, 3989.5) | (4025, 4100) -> 0.16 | 25.9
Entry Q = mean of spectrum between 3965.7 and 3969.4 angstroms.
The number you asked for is 12.7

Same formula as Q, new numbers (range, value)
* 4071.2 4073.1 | 30.1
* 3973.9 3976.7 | 17.2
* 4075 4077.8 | 31.3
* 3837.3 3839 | 12.2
